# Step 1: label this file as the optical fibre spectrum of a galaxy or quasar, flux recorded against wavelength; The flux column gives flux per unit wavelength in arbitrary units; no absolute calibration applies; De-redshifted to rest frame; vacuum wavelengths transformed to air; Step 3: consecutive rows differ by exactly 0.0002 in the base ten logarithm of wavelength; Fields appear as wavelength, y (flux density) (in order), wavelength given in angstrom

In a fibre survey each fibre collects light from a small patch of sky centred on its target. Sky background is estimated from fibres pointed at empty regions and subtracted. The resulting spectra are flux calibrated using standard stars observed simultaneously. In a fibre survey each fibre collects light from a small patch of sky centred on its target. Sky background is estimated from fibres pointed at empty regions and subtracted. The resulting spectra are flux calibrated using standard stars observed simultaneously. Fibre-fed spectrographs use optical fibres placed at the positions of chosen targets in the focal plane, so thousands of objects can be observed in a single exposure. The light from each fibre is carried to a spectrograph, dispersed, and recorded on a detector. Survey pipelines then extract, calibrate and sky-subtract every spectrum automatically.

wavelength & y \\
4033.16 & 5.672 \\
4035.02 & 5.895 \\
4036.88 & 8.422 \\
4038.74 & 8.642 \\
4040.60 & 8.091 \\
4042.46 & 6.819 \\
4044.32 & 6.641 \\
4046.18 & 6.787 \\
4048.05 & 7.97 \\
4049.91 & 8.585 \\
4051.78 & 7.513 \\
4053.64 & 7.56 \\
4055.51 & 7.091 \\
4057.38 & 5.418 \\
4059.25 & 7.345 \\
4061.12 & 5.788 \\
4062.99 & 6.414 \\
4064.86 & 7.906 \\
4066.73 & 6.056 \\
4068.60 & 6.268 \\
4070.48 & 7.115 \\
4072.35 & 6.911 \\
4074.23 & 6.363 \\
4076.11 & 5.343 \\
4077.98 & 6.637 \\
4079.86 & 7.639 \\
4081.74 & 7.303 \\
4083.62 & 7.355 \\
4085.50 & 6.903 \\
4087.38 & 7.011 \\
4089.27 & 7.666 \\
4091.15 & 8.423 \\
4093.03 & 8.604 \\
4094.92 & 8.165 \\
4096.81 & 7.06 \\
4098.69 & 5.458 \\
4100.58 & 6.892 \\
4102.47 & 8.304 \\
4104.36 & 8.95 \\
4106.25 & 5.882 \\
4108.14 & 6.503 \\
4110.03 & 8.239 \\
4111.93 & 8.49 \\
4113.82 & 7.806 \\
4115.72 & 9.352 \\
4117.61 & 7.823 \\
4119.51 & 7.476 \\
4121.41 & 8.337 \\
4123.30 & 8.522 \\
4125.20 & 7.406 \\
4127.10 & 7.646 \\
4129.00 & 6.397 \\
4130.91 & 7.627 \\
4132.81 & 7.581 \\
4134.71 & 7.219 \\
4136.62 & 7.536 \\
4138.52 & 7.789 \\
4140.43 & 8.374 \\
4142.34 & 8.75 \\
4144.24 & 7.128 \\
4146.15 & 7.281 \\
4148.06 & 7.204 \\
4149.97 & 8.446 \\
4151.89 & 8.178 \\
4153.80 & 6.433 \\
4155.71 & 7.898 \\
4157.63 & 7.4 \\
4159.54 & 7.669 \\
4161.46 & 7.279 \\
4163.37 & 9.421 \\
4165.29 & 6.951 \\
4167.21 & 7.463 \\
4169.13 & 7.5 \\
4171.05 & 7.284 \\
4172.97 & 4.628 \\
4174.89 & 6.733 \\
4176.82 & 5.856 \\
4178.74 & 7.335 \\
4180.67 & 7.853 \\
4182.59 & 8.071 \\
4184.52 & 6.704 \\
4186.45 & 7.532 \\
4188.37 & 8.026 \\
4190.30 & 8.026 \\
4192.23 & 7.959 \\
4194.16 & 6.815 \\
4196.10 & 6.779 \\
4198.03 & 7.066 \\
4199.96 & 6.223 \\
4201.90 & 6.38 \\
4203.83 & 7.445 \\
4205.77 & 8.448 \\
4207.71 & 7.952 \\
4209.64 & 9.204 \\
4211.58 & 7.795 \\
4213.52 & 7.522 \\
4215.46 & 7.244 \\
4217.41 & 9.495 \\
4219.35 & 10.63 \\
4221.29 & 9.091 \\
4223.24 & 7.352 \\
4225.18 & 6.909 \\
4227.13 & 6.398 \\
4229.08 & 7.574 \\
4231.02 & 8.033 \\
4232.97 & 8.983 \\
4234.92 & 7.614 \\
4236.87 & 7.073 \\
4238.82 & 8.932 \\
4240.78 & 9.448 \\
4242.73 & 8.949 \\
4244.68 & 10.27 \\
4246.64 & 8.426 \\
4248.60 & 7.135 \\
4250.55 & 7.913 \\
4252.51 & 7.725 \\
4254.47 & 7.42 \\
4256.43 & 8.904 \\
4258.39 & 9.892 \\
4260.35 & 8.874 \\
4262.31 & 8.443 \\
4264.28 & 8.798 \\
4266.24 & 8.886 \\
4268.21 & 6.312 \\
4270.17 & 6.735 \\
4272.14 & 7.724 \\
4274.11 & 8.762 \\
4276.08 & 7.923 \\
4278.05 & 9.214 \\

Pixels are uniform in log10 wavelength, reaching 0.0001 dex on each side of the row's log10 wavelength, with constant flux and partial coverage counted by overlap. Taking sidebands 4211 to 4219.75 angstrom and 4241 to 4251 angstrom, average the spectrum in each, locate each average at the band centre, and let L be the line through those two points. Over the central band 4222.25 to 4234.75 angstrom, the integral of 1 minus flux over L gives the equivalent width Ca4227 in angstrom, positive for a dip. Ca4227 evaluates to 1.4 angstrom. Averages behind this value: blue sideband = 8.43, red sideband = 8.65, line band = 7.55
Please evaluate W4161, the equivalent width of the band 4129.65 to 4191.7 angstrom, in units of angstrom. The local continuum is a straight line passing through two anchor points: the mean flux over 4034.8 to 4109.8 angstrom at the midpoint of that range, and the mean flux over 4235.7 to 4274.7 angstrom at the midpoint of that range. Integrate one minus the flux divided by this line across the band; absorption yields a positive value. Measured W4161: 2.00 angstrom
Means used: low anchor 7.17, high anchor 8.32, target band 7.47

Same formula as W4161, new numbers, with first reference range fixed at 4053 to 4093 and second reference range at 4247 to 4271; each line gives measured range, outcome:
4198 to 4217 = 0.4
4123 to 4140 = -0.5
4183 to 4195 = 0.2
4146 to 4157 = -0.3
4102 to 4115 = -1.1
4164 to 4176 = 1.1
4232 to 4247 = -1.4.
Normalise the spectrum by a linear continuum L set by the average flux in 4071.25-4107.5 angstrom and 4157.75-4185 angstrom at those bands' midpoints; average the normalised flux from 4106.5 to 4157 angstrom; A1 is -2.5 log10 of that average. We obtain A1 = -0.07 mag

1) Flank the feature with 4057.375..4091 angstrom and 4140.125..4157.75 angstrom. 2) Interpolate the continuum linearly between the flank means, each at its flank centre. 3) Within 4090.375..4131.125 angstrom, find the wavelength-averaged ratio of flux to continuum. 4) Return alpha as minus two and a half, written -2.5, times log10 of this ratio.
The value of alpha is -0.06 mag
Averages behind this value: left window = 6.82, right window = 7.7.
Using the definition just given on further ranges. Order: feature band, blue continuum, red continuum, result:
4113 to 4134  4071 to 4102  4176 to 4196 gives -0.08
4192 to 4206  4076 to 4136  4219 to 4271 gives 0.14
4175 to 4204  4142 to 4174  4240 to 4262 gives 0.09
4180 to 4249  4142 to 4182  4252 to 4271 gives -0.02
